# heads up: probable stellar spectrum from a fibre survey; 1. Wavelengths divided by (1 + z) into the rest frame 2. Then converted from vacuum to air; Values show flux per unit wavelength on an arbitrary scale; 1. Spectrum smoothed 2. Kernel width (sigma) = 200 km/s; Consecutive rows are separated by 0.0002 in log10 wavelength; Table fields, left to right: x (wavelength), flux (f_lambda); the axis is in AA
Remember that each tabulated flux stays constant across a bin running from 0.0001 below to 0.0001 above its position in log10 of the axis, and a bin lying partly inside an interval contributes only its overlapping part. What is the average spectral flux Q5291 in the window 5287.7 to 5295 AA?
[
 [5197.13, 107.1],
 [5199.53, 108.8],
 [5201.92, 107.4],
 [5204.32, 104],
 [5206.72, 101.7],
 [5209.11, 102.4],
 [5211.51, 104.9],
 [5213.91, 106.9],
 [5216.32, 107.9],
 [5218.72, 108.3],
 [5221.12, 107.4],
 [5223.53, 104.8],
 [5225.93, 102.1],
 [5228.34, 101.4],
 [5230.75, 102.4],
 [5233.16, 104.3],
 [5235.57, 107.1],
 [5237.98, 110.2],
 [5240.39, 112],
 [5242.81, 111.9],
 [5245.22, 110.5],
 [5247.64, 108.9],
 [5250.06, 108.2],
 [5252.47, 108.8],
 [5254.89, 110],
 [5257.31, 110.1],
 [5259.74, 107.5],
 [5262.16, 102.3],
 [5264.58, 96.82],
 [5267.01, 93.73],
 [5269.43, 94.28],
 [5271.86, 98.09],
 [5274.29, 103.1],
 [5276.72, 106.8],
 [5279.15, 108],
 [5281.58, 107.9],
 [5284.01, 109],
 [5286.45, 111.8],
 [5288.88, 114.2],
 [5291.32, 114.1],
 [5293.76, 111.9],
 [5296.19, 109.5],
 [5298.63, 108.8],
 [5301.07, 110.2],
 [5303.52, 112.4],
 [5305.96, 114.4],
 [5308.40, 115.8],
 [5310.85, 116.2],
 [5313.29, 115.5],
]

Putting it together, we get 113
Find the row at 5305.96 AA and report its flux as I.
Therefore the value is 114.4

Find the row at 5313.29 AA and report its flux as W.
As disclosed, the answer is 115.5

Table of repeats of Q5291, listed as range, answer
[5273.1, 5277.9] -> 105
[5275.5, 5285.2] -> 108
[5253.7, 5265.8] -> 105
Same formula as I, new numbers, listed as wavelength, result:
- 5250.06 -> 108.2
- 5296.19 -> 109.5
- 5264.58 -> 96.82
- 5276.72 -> 106.8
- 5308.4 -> 115.8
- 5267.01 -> 93.73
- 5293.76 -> 111.9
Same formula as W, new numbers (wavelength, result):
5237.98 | 110.2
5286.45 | 111.8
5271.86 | 98.09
